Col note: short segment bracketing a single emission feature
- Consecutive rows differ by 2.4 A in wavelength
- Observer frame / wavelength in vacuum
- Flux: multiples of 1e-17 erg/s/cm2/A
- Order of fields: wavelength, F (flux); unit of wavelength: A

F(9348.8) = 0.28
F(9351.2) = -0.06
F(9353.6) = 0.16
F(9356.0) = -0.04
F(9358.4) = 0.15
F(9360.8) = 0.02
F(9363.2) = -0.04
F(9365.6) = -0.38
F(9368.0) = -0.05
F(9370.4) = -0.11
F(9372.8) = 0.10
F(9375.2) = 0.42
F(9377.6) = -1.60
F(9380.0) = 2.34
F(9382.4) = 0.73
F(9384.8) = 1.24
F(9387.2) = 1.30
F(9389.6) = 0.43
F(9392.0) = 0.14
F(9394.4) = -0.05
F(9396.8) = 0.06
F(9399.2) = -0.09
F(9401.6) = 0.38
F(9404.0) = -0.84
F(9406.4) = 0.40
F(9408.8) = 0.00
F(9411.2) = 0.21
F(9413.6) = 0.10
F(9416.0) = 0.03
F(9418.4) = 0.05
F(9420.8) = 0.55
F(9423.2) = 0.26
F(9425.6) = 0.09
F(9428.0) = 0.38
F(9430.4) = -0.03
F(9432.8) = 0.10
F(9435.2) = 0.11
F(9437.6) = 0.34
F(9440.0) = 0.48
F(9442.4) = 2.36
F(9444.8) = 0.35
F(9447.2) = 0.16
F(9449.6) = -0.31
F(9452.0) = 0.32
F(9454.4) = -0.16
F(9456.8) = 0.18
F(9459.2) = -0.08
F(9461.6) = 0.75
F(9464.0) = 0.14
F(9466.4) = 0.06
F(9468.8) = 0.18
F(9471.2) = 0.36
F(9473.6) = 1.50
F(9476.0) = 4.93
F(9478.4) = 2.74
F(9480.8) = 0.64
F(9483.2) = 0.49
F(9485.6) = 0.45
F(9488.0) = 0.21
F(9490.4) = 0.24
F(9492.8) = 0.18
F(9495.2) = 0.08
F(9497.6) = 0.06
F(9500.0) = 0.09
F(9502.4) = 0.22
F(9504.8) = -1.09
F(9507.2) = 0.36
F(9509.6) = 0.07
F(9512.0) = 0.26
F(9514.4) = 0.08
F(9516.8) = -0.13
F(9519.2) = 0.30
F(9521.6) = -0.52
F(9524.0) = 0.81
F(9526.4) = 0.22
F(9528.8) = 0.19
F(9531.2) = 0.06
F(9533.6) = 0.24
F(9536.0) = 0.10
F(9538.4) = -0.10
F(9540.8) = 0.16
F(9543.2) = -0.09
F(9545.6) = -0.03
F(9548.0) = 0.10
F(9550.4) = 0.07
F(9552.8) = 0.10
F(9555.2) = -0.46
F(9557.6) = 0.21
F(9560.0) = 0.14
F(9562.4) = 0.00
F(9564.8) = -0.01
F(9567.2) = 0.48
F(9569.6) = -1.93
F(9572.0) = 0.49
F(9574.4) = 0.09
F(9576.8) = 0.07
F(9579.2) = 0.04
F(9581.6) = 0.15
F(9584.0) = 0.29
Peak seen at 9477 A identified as [O III]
